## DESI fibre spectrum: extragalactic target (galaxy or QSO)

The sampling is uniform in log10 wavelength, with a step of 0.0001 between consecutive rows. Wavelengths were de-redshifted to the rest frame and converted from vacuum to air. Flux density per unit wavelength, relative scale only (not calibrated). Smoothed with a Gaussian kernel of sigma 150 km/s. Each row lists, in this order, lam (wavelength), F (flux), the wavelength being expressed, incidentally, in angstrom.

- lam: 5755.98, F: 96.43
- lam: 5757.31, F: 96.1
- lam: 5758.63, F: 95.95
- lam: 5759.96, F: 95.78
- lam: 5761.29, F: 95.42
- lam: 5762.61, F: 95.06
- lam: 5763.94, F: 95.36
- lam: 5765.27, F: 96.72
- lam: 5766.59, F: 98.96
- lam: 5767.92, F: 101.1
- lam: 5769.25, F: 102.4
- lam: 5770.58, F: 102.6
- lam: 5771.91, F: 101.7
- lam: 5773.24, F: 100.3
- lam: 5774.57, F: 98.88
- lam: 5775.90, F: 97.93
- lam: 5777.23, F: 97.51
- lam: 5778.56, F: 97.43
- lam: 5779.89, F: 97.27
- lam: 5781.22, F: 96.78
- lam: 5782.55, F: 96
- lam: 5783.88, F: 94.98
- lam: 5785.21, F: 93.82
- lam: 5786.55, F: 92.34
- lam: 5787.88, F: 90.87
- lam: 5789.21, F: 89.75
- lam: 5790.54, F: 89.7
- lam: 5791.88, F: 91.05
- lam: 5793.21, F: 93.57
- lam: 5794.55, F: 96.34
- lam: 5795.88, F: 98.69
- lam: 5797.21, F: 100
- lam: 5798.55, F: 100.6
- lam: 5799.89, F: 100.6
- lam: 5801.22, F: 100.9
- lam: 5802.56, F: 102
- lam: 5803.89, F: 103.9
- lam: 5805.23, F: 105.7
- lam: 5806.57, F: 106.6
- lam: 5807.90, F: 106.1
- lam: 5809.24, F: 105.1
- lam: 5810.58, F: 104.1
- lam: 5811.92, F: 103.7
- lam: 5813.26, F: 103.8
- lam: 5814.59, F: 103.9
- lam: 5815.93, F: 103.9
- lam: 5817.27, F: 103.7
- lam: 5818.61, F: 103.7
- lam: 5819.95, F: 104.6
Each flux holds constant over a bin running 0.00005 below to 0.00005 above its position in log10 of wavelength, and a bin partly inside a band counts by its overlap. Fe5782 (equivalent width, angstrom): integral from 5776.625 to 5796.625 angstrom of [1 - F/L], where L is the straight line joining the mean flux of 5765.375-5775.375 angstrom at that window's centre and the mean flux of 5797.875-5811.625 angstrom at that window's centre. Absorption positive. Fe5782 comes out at 1.5 angstrom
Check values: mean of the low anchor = 101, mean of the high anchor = 104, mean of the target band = 94.5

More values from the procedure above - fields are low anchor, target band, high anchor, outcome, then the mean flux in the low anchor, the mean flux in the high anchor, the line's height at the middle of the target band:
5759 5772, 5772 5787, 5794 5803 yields 0.3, 98.3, 99.9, 99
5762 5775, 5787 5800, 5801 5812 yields 1.0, 99.3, 104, 103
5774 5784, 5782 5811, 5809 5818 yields 0.7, 97.2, 104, 101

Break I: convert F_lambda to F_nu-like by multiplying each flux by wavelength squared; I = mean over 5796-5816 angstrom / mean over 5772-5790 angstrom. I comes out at 1.09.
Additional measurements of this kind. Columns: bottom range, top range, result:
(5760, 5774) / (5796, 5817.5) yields 1.06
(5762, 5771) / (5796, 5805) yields 1.04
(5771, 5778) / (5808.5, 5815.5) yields 1.06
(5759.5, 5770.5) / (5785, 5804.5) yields 0.99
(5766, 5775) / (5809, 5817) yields 1.05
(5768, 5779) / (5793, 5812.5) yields 1.03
